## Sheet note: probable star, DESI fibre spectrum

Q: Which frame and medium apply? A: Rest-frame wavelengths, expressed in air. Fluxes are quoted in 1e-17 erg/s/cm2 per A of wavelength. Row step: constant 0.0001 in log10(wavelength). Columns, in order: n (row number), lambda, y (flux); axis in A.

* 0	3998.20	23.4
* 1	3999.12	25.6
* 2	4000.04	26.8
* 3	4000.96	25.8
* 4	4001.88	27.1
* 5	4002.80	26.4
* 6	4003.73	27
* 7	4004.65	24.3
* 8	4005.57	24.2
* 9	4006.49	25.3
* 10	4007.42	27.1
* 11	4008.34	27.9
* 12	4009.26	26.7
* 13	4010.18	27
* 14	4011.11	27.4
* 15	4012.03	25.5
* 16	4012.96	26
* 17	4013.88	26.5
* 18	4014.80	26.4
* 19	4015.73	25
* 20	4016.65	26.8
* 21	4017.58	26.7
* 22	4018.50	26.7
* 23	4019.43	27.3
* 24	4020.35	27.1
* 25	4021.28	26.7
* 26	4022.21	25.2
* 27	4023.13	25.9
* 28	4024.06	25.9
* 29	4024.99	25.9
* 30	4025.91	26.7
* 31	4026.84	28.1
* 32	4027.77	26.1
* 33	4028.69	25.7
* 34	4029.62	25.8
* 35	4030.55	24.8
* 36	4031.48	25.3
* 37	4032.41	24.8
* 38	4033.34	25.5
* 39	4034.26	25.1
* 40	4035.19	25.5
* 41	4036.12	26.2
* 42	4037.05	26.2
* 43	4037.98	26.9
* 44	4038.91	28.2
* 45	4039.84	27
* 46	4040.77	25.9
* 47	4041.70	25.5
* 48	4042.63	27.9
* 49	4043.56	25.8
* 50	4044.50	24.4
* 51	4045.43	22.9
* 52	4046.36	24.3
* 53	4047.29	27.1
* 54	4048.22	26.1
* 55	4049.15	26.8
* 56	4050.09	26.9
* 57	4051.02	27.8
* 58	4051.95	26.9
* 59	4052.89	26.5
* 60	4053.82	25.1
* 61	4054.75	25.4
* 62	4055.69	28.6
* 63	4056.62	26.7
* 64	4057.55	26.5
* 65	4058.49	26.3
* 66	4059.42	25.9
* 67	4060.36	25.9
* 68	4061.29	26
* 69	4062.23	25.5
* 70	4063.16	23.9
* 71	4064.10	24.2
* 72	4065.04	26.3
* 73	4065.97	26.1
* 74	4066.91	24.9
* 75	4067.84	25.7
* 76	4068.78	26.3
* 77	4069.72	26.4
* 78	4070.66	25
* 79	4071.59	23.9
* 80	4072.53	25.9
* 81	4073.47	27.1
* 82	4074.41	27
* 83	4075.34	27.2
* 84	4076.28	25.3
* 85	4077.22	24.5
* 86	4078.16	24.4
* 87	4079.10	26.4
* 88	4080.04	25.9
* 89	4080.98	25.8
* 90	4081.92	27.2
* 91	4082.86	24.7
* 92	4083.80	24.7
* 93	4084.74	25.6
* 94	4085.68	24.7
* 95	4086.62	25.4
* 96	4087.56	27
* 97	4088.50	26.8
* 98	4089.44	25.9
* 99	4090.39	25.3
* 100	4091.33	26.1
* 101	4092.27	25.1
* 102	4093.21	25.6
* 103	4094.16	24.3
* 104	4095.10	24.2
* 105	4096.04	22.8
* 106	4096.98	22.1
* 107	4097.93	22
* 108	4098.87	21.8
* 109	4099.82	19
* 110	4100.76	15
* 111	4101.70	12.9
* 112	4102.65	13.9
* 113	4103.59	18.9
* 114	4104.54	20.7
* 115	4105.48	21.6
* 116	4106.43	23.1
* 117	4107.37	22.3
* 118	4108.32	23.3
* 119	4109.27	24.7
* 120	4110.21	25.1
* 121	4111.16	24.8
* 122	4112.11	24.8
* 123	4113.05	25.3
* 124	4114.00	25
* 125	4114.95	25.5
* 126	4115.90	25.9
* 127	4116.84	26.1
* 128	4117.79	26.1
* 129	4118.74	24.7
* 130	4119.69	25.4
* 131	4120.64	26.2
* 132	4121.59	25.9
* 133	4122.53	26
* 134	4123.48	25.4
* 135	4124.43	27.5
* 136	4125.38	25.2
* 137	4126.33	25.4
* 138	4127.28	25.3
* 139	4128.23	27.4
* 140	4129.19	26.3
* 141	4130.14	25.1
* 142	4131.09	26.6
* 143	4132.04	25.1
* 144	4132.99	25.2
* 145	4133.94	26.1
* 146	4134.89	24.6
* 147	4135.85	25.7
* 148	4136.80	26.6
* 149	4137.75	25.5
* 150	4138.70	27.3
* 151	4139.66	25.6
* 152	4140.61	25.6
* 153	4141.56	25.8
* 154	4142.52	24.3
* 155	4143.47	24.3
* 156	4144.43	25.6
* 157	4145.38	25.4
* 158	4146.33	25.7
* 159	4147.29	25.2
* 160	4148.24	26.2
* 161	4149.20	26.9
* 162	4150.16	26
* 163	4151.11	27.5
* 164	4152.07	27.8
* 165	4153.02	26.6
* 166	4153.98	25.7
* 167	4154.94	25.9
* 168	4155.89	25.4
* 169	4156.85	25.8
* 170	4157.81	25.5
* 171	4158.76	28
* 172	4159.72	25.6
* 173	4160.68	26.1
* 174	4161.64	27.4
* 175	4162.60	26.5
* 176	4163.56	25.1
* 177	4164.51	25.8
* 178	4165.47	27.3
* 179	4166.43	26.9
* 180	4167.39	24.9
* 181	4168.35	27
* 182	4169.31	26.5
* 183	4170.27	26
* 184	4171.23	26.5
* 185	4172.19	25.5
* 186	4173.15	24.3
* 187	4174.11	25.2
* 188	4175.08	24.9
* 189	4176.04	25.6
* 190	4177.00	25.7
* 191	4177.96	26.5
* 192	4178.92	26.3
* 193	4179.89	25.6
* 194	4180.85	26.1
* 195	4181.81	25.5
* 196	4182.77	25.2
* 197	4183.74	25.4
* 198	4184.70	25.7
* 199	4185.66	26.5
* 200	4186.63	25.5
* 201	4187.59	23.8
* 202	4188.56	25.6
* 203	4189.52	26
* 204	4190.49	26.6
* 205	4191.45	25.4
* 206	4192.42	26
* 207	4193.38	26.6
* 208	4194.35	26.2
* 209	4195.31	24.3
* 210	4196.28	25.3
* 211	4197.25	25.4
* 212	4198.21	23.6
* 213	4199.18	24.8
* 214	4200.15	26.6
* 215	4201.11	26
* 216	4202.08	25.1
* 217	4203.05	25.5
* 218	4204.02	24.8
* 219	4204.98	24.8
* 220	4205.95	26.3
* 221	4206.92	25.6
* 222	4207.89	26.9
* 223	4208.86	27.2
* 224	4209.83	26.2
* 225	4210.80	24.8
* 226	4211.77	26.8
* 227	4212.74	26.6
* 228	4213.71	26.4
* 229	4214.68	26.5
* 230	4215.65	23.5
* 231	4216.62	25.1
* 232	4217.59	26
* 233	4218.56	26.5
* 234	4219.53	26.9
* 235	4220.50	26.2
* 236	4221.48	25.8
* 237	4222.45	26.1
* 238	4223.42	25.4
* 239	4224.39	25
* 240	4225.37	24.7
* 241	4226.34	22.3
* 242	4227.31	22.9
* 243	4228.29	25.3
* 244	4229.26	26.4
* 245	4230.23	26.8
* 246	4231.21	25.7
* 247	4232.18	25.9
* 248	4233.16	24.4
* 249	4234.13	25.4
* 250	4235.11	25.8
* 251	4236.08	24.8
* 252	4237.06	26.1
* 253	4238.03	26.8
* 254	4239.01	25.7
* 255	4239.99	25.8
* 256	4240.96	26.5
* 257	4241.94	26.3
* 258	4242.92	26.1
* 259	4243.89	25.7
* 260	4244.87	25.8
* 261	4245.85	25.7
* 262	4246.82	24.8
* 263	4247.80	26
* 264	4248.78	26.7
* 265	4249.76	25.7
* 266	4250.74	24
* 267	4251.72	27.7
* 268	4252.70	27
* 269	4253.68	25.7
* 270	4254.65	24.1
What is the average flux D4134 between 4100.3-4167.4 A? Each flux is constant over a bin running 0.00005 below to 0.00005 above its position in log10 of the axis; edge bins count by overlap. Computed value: 25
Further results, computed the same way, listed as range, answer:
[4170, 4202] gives 25.6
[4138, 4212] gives 25.8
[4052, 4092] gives 25.8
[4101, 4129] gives 23.9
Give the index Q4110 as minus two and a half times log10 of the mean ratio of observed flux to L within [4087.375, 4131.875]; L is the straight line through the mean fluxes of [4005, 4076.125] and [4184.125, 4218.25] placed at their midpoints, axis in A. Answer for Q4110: 0.086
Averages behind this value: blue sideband 26.1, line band 23.9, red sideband 25.7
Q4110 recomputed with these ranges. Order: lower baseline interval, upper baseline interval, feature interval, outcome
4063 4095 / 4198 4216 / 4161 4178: -0.01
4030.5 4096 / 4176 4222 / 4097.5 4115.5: 0.19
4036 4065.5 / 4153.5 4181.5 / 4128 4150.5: 0.01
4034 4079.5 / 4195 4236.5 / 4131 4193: -0.01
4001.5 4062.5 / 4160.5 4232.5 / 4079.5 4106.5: 0.13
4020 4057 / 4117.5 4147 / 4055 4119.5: 0.06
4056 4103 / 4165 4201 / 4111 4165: -0.03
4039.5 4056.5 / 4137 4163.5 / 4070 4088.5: 0.02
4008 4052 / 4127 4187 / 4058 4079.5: 0.02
